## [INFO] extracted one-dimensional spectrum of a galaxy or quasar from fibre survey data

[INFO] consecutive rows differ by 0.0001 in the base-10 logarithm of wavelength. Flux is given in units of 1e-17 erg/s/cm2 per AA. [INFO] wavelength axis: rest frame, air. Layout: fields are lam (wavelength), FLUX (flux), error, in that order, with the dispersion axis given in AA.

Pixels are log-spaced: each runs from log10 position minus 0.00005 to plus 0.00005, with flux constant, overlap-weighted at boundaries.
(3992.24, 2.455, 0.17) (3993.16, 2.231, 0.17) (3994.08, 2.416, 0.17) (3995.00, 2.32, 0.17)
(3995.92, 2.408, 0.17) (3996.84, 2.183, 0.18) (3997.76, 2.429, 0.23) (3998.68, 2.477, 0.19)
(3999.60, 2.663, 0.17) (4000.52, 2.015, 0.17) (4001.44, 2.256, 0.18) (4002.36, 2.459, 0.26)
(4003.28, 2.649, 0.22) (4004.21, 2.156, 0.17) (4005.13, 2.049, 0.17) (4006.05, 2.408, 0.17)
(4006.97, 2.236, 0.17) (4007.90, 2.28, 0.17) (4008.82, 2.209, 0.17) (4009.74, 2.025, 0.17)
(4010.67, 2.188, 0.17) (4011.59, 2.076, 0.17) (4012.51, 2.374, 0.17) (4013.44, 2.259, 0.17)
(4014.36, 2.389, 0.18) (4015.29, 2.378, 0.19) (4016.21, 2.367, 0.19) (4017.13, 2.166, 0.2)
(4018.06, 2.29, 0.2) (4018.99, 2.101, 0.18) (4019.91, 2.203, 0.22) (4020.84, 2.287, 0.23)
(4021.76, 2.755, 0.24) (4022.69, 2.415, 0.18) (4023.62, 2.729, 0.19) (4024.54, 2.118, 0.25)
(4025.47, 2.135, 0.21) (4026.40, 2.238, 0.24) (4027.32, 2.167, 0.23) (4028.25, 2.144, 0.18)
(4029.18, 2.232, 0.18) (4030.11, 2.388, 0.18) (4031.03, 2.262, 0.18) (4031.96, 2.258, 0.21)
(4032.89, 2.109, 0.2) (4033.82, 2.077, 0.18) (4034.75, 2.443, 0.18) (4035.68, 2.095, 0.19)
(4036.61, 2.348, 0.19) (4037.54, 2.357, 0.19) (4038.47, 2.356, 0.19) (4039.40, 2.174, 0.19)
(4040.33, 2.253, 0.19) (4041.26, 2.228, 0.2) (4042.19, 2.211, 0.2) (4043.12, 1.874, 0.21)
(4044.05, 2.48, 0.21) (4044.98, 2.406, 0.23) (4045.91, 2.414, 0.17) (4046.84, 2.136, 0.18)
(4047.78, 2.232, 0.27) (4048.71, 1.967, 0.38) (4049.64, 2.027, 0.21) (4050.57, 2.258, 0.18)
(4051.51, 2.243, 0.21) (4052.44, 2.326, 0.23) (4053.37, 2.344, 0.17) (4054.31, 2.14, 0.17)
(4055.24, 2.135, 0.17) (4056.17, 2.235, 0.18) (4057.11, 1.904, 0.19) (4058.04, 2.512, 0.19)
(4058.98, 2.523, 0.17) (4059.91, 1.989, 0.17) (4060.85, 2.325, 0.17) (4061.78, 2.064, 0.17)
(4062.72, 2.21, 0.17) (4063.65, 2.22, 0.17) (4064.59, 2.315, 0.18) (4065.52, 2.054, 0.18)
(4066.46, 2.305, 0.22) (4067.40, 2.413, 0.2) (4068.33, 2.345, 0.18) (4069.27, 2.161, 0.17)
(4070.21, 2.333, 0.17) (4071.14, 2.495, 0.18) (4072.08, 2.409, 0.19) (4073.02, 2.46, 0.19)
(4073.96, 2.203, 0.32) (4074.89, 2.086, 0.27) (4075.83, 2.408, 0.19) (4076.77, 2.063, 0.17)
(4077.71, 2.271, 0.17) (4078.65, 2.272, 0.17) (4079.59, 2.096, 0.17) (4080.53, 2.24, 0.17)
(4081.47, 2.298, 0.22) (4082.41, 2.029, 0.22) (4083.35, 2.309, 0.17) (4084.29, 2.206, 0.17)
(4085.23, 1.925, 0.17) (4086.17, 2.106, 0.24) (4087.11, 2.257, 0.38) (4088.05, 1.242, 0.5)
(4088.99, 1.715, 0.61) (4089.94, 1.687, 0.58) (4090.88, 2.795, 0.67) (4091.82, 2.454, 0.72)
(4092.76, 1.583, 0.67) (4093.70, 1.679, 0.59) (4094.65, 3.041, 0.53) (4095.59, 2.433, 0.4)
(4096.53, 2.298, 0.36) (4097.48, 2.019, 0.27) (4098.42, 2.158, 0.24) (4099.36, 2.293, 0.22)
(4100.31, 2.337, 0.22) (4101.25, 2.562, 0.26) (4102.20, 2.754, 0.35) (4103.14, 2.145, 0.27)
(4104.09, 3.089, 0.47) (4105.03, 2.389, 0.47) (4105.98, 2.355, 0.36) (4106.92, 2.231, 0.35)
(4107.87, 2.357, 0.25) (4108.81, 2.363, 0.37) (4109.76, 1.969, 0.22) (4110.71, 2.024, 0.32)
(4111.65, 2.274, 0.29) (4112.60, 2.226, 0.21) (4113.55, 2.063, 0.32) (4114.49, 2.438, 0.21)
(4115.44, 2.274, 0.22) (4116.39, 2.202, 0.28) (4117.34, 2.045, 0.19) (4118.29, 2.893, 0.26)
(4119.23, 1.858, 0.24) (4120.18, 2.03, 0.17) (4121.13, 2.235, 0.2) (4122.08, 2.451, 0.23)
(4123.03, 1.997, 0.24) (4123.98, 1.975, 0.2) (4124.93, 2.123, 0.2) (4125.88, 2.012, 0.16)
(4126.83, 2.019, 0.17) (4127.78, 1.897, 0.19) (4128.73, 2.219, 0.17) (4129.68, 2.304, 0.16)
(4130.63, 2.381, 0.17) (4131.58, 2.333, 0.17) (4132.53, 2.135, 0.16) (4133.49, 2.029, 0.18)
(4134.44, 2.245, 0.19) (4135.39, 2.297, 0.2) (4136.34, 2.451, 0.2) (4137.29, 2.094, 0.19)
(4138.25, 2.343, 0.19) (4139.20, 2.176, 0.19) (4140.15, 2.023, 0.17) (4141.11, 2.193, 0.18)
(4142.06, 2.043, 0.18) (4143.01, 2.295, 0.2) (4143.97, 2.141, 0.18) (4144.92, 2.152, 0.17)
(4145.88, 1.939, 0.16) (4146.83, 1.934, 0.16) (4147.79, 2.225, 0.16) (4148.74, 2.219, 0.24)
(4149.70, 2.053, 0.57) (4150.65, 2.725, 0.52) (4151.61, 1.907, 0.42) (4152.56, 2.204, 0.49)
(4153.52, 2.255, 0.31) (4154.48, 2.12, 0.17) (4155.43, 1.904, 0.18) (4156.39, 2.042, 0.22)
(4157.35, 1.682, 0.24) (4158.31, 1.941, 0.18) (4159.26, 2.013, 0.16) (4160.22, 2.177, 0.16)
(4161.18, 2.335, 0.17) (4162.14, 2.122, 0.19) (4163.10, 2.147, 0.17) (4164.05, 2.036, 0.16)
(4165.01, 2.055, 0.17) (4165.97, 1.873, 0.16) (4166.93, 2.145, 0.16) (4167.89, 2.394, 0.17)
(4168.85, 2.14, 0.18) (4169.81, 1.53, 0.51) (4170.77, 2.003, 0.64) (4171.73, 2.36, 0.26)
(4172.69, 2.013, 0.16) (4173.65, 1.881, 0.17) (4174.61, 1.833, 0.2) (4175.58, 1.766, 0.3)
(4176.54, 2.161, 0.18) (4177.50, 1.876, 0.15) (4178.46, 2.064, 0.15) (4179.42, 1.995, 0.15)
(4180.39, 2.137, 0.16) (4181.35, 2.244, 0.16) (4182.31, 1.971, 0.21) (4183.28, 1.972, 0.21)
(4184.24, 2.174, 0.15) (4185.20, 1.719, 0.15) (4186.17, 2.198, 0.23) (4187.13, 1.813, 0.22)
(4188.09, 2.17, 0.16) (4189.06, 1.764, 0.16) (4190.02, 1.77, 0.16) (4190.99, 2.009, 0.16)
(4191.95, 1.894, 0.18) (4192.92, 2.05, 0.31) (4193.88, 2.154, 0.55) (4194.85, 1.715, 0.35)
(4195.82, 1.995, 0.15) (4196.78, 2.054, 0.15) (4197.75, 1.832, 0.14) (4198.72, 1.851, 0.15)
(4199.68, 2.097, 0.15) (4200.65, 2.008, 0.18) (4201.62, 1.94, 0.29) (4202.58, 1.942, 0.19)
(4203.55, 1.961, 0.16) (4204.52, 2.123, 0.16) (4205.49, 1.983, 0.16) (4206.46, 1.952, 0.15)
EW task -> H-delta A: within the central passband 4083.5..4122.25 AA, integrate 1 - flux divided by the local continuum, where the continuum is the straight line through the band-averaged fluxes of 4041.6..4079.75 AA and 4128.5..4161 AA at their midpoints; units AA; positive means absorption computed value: -0.6 AA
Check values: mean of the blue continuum 2.24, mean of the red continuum 2.15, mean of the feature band 2.23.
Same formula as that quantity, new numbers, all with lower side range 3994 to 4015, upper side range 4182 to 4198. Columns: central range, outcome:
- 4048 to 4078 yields -0.7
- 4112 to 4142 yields -1.7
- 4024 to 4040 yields 0.1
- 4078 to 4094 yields 0.7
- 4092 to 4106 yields -1.4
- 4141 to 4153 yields -0.7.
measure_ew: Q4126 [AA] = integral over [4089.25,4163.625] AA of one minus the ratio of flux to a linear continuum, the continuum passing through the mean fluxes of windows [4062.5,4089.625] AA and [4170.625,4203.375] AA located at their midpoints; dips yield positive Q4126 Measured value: -3.8 AA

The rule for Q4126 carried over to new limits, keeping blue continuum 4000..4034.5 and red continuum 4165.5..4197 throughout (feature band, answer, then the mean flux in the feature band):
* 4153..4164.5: -0.19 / 2.07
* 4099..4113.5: -1.57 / 2.35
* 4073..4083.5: -0.24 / 2.22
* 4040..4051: 0.07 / 2.21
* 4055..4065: -0.12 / 2.22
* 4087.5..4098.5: 0.26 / 2.09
